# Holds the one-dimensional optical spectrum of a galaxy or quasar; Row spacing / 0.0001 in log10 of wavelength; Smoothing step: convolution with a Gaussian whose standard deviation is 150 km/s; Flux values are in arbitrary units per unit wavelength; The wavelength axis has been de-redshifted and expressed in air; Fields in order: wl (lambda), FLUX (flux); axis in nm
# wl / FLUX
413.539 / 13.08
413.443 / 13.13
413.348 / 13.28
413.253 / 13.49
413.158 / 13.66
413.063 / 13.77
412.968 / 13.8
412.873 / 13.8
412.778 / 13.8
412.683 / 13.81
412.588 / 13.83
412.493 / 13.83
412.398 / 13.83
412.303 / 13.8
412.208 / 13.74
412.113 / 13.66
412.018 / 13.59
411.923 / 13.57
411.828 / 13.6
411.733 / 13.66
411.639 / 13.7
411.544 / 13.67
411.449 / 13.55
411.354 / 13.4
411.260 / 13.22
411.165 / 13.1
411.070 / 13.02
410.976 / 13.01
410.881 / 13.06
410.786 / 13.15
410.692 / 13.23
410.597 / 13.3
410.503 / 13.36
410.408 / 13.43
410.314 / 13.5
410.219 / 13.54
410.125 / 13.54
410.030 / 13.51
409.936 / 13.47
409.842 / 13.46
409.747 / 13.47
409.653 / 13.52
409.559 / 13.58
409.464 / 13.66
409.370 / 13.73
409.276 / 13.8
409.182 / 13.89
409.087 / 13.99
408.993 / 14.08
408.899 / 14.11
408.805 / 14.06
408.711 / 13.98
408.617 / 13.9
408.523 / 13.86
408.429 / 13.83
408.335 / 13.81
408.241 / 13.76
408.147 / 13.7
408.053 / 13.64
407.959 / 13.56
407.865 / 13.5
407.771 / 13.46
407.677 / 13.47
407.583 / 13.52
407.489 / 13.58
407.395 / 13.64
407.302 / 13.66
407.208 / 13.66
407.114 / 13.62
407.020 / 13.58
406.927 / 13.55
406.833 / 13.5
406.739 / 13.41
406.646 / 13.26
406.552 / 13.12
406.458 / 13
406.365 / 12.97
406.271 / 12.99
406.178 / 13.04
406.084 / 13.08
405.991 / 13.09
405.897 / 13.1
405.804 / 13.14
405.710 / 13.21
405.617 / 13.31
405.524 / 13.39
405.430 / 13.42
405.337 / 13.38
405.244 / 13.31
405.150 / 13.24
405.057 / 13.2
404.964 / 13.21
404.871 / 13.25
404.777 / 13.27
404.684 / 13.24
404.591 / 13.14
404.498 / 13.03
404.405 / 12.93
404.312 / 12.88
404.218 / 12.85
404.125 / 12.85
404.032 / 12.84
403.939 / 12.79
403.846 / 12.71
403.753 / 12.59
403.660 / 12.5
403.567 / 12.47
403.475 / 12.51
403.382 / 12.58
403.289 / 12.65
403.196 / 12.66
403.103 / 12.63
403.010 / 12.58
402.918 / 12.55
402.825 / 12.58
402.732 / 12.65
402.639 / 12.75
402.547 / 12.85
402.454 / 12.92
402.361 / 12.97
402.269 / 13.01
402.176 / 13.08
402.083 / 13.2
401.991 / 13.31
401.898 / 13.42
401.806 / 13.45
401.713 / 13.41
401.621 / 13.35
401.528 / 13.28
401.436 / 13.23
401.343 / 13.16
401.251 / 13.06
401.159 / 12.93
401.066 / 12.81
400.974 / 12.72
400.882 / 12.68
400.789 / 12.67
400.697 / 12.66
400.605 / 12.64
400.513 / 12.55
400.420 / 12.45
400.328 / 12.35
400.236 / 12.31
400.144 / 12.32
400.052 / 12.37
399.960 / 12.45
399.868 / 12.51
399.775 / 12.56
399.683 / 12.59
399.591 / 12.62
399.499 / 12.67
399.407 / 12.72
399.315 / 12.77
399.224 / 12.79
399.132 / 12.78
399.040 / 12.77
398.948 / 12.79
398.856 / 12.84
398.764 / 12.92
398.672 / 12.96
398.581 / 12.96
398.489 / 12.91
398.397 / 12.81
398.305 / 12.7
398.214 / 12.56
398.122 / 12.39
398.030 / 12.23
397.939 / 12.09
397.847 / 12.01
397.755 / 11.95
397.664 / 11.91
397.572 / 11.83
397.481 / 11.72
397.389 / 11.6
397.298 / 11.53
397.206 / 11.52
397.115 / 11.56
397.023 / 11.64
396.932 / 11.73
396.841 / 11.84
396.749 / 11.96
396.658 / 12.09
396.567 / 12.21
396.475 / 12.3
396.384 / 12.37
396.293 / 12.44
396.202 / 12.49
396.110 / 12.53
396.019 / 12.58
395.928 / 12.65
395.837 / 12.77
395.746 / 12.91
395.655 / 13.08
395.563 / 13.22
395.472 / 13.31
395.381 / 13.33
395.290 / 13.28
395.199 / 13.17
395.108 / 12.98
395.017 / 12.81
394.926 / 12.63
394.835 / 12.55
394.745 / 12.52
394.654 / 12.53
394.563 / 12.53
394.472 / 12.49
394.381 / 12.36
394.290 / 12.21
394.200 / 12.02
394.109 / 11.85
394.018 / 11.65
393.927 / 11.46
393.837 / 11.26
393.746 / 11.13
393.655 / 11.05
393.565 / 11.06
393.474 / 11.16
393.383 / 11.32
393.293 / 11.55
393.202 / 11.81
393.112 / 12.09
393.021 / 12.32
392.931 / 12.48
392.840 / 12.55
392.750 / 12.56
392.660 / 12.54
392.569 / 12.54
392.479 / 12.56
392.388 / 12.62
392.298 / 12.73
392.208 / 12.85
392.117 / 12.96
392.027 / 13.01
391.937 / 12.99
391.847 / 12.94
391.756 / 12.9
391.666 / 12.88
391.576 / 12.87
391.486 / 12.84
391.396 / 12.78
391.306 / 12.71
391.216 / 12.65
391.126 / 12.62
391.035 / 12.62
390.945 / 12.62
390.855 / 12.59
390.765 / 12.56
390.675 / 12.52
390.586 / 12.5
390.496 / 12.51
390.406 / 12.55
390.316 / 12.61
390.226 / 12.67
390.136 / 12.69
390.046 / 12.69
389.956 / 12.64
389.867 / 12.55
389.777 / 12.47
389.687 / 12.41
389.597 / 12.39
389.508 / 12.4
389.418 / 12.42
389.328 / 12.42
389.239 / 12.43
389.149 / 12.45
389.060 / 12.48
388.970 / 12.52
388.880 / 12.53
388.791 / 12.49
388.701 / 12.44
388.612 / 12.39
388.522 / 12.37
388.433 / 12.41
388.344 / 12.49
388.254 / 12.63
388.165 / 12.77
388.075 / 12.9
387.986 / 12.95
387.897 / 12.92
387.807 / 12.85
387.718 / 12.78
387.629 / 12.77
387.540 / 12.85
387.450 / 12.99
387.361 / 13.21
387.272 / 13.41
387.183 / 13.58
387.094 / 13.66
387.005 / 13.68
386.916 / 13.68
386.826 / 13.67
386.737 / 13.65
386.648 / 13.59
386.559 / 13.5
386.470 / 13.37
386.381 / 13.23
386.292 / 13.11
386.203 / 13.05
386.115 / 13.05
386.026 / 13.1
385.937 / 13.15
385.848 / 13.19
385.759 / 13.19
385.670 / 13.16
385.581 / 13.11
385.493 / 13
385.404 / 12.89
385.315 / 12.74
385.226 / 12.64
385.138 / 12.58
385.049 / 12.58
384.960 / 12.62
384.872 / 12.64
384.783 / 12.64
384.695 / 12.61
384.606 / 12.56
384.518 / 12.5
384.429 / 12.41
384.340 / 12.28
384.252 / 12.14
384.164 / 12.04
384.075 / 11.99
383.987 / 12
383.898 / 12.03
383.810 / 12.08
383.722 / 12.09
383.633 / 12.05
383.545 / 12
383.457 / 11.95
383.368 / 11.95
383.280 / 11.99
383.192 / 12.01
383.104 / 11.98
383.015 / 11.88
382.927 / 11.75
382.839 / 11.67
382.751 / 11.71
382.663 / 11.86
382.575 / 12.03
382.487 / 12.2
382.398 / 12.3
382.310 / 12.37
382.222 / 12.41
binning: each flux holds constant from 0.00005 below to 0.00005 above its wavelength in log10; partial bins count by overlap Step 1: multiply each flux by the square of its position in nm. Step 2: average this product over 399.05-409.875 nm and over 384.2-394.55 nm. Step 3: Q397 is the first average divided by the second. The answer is 1.12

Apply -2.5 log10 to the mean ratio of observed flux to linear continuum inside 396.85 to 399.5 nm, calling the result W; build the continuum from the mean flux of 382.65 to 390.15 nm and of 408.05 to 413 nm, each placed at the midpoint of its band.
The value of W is 0.07 mag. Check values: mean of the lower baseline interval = 12.6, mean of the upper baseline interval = 13.6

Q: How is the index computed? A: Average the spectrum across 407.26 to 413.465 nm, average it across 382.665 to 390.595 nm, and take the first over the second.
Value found 1.08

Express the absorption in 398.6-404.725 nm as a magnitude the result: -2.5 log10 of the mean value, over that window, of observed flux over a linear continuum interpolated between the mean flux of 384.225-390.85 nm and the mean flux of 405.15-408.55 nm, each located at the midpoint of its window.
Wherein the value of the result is 0.04 mag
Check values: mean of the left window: 12.8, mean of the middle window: 12.8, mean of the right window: 13.4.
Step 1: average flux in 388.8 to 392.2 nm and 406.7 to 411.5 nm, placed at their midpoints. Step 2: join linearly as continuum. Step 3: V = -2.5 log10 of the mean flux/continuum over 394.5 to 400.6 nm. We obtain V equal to 0.04 mag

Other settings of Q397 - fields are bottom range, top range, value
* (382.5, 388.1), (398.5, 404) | 1.09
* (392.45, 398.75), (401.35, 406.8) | 1.11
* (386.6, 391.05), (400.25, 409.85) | 1.12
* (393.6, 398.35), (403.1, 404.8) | 1.09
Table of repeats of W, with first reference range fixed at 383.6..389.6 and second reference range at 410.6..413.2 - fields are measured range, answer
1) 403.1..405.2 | 0.04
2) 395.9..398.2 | 0.09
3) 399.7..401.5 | 0.05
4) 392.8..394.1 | 0.12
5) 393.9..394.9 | 0.07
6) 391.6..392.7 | 0.01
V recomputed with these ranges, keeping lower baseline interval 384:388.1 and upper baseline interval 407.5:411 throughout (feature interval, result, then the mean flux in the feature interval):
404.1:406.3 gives 0.03 mag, 13.2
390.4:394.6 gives 0.07 mag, 12.3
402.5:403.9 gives 0.07 mag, 12.6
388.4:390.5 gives 0.05 mag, 12.5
